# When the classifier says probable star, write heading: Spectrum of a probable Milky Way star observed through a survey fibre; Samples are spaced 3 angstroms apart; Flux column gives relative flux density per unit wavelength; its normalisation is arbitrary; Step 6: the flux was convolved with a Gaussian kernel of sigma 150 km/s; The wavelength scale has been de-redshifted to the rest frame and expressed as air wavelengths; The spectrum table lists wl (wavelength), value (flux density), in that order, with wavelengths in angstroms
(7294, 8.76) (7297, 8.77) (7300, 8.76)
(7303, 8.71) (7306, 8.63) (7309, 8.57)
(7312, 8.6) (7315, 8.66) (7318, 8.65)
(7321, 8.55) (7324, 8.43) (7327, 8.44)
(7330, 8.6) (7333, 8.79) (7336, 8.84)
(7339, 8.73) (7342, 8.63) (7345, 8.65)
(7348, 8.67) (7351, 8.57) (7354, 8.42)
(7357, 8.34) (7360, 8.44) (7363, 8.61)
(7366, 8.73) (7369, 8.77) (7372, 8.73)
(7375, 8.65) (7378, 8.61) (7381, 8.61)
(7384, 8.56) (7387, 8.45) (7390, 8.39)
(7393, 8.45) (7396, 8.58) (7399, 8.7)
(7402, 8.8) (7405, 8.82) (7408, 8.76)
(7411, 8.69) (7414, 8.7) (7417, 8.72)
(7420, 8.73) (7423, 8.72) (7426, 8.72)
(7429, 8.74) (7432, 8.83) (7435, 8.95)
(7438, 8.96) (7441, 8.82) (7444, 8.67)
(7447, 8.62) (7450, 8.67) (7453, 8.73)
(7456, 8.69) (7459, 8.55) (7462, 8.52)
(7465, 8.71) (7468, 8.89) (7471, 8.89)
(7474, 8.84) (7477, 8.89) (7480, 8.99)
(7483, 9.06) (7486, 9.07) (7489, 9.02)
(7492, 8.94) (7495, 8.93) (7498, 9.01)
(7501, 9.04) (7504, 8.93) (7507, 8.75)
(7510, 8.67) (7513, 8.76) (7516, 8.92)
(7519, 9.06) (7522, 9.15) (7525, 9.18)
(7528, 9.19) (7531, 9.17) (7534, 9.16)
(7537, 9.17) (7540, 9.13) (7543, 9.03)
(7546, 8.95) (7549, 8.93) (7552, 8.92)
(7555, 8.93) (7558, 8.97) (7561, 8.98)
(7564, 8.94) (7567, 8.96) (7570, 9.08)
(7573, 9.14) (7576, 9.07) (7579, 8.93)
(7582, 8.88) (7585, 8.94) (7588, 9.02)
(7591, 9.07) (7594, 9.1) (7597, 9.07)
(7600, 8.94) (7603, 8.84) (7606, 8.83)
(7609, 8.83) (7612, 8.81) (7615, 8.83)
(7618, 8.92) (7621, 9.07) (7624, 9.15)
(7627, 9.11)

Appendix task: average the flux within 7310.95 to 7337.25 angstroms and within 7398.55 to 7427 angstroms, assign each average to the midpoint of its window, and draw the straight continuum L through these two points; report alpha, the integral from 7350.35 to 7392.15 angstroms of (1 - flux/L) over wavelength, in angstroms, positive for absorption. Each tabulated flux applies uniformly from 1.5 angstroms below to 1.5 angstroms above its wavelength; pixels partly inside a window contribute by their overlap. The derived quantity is 0.6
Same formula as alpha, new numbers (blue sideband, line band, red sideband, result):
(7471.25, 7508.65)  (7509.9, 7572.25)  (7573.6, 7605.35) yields -0.36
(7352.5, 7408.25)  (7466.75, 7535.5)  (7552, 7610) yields -1.20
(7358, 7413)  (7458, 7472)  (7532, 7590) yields 0.14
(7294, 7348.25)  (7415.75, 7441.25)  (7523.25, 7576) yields 0.12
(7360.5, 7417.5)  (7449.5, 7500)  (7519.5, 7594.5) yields -0.04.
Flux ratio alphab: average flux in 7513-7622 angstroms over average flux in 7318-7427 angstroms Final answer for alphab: 1.04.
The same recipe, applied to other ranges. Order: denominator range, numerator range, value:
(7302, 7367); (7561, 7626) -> 1.04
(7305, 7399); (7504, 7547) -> 1.05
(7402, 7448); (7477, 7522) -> 1.02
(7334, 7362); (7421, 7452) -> 1.02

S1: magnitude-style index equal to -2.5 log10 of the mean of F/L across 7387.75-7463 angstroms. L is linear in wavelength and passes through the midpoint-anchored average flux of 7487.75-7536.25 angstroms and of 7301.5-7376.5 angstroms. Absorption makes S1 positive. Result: 0.01 mag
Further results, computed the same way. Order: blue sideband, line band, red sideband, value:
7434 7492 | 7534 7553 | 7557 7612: -0.01 mag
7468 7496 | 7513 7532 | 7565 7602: -0.01 mag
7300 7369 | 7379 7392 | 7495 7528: 0.03 mag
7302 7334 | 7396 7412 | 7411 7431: 0.00 mag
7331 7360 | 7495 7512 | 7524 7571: 0.01 mag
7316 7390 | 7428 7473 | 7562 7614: 0.00 mag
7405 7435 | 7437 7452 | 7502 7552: 0.01 mag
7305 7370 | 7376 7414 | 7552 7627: 0.01 mag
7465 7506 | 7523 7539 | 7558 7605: -0.02 mag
